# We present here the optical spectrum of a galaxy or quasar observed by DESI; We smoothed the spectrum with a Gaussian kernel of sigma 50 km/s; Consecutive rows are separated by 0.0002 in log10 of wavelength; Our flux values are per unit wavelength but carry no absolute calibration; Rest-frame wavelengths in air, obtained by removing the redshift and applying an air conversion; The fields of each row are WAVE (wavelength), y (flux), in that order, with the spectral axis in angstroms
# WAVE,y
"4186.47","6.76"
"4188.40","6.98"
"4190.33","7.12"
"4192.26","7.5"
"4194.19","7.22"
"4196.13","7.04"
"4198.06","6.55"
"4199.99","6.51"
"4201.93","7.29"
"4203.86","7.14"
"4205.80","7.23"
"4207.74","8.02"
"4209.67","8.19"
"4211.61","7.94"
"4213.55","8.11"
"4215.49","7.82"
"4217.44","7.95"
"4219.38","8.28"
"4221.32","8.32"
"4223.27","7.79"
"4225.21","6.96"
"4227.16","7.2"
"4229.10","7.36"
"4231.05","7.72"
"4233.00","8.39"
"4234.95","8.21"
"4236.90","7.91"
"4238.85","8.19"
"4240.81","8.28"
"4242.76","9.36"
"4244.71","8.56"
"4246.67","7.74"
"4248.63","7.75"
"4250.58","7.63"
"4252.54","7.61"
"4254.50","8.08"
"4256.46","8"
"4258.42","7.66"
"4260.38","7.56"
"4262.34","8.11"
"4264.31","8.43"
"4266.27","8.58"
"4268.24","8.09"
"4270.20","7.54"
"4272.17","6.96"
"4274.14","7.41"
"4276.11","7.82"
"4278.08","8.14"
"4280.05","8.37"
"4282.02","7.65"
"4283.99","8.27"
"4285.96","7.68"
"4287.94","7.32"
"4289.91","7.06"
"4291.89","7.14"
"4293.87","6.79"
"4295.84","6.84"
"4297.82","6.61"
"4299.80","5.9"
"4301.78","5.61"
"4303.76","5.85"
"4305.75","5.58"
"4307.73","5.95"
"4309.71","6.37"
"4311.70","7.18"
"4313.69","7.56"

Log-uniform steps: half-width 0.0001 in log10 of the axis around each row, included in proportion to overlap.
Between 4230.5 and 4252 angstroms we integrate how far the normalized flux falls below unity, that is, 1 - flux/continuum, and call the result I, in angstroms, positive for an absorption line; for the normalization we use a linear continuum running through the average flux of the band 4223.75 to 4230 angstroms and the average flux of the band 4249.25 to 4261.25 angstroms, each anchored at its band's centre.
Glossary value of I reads -1.9 angstroms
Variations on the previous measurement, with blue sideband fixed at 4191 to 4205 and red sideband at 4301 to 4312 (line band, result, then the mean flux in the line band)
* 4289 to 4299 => -1.17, 6.87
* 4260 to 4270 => -2.69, 8.14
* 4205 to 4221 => -2.48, 7.97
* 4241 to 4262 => -4.71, 8.01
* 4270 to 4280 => -2.10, 7.65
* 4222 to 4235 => -1.70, 7.64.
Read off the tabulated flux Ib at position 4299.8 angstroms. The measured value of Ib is 5.9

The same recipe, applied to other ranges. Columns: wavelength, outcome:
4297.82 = 6.61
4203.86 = 7.14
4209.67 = 8.19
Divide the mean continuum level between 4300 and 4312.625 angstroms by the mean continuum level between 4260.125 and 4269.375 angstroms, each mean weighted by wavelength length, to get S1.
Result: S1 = 0.74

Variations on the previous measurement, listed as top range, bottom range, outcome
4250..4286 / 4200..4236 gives 1.02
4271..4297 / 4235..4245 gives 0.89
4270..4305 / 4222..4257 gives 0.90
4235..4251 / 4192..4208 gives 1.15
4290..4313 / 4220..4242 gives 0.81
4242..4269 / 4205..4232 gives 1.04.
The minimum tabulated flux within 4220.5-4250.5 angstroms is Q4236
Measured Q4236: 6.96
